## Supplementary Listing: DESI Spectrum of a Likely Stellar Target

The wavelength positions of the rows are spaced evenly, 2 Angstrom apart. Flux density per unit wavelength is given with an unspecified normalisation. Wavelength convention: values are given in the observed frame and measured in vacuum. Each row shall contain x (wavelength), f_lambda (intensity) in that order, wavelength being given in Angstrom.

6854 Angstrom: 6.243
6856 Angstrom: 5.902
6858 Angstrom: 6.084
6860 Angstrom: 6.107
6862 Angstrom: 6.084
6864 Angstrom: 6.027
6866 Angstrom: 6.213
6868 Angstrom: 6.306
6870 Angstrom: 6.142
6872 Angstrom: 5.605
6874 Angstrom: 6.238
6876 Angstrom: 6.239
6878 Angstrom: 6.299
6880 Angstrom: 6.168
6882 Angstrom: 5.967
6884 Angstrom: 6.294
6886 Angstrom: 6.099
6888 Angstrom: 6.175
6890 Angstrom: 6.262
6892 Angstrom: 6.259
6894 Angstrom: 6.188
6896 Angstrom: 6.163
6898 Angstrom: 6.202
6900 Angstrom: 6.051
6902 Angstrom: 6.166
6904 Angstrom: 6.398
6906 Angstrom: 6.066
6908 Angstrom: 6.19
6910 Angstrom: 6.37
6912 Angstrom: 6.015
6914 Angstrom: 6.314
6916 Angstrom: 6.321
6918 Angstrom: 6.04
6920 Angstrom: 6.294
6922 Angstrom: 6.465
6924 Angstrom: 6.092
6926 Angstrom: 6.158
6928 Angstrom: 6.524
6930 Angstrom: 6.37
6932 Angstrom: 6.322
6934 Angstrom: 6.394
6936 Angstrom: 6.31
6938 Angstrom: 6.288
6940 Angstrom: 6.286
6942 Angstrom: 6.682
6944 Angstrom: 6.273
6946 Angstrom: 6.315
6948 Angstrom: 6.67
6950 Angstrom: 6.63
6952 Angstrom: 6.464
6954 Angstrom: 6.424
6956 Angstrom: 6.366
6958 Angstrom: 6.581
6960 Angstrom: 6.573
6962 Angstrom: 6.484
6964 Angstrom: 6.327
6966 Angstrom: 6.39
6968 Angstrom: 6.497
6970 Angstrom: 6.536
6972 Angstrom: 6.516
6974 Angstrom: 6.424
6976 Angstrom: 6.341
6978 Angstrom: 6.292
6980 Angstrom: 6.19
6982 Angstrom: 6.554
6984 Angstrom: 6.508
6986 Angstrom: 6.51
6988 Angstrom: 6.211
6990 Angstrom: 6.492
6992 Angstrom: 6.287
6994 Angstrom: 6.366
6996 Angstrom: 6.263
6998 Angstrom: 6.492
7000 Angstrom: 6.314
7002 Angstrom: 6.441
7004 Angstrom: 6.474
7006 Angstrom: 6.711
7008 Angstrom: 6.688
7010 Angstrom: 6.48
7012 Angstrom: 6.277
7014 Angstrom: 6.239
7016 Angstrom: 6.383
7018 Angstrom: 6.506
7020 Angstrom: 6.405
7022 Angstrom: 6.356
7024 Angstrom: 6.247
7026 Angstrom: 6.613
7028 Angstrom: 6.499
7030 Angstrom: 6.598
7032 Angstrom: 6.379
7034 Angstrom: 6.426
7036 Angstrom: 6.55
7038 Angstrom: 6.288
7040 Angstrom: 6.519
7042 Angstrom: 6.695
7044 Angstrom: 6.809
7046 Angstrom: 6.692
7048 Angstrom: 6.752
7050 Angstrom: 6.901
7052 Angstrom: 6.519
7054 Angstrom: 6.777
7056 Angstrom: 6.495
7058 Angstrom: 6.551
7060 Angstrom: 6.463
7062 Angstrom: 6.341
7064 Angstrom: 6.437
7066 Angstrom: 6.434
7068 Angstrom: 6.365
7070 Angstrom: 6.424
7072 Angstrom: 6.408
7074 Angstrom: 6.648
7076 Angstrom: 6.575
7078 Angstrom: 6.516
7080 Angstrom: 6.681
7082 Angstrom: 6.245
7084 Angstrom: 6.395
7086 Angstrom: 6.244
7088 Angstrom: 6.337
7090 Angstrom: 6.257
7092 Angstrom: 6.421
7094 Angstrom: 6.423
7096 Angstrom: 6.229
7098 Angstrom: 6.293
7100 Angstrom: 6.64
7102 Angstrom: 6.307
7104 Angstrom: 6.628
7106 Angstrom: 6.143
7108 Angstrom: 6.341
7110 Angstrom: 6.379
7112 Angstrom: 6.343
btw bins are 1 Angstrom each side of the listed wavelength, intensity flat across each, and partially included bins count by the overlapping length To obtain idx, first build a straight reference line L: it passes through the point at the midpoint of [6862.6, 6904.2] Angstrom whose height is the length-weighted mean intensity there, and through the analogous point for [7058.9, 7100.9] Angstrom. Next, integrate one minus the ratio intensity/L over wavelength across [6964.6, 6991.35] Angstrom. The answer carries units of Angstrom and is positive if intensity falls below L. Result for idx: -0.57 Angstrom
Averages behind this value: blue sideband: 6.16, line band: 6.42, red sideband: 6.42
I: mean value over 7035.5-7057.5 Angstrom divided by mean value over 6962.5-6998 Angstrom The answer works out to 1.04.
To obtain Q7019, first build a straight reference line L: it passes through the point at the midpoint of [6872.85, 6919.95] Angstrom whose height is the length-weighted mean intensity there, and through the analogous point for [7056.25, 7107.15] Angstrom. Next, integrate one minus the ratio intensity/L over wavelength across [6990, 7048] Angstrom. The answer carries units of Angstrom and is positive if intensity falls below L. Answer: -1.17 Angstrom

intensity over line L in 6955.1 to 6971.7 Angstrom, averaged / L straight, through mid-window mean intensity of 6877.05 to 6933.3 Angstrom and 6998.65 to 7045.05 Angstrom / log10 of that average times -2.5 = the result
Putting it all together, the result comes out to -0.02 mag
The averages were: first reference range 6.22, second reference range 6.47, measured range 6.47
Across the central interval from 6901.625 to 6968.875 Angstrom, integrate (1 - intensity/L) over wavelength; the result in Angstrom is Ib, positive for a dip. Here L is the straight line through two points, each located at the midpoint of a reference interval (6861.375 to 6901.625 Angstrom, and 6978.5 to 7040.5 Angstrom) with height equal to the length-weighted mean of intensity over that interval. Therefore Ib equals -1.0 Angstrom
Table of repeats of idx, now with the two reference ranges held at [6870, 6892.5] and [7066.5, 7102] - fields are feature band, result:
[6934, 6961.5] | -1.0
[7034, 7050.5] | -0.7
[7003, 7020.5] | -0.4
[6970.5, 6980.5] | -0.2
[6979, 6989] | -0.2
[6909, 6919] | 0.0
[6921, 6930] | -0.2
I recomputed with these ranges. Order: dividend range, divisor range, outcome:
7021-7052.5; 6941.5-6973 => 1.01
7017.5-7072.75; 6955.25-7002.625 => 1.02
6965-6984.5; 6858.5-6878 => 1.05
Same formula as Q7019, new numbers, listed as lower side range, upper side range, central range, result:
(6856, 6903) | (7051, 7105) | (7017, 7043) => -0.4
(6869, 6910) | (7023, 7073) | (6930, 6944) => -0.2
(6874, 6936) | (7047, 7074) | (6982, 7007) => -0.1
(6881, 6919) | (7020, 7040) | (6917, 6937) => -0.2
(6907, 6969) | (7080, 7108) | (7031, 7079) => -1.3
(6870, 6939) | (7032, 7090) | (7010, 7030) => 0.1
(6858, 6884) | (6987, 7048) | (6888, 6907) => 0.0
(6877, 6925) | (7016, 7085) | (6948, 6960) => -0.4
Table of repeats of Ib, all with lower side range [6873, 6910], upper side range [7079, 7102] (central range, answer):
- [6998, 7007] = -0.27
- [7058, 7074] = -0.20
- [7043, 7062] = -0.91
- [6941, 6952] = -0.47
